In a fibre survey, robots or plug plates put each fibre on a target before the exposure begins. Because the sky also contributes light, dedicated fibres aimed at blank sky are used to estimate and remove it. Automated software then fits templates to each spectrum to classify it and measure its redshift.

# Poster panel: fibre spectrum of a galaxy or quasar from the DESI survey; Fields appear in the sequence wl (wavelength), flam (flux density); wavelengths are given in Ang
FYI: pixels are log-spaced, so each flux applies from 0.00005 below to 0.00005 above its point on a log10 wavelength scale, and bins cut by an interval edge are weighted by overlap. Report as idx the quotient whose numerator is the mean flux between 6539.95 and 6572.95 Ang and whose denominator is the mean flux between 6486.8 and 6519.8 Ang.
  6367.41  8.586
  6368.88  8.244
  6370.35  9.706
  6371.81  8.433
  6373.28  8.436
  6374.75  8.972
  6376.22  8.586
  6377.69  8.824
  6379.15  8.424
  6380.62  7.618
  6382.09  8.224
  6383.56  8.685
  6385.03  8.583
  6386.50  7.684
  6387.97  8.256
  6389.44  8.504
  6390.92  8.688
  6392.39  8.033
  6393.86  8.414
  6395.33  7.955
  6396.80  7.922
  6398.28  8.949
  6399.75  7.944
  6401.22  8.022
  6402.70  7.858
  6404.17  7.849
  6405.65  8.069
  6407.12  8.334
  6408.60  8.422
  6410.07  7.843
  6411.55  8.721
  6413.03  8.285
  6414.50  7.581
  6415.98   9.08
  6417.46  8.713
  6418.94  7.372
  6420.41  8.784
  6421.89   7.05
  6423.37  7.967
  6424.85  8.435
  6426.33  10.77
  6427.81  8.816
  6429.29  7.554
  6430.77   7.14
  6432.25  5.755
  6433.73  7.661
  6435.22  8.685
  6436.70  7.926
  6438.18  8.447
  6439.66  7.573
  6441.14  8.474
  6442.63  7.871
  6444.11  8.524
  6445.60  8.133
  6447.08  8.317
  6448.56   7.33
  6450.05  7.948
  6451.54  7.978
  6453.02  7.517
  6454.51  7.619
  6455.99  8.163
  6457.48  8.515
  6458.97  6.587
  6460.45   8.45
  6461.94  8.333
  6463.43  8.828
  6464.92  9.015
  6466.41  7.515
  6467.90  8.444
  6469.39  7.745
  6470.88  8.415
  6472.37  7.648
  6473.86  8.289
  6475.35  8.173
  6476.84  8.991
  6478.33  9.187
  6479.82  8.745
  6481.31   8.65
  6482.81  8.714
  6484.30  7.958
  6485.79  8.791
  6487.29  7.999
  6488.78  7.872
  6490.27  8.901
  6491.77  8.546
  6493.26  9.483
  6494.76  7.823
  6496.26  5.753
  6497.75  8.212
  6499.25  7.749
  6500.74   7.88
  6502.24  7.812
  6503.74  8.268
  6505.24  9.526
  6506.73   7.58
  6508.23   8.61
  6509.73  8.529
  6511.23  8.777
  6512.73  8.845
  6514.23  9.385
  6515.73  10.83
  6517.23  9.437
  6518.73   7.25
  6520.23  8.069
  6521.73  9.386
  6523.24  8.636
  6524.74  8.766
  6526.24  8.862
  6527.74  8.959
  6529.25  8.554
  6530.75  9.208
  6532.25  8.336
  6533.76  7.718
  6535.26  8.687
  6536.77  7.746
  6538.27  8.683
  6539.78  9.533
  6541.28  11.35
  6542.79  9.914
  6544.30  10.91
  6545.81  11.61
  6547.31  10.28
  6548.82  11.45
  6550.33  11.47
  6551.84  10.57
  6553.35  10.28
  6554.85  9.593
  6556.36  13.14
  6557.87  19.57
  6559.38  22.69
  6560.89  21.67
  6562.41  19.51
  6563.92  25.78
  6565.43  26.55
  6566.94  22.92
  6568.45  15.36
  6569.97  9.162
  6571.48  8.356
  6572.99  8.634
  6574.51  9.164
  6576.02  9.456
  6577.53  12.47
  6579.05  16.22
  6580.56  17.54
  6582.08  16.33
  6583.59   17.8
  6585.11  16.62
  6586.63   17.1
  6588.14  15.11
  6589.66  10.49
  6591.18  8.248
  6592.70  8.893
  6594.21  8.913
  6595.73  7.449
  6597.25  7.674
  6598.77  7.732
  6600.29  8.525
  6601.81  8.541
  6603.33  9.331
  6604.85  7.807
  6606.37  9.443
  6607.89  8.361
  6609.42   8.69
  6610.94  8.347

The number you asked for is 1.74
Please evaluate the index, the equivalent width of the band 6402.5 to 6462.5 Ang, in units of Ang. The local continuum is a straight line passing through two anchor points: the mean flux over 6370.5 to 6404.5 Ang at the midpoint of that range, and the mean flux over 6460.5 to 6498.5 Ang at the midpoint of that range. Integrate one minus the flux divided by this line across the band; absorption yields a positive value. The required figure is 1.9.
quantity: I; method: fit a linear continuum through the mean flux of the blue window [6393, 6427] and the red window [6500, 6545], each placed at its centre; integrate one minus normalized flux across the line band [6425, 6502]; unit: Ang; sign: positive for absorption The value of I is 3.7 Ang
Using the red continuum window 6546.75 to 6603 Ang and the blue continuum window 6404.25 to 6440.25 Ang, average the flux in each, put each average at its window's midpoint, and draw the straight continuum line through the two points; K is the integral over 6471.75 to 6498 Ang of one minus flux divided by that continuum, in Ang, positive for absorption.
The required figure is 5.1 Ang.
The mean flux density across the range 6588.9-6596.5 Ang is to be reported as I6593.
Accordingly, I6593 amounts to 8.8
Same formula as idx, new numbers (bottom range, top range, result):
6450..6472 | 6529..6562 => 1.44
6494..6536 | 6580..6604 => 1.37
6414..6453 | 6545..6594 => 1.79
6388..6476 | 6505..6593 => 1.48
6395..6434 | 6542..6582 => 1.78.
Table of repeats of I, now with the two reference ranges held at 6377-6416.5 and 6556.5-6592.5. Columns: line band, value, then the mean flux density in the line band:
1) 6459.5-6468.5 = 2.2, 8.39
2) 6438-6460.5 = 5.4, 7.94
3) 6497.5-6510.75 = 4.7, 8.25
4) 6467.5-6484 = 4.5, 8.44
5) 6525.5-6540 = 5.6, 8.59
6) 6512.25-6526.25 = 4.7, 8.95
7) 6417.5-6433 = 2.4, 8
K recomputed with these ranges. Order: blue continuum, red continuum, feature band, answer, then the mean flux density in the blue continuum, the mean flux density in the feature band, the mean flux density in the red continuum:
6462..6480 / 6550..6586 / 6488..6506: 3.7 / 8.4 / 8.15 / 15.5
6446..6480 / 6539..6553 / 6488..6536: 5.8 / 8.16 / 8.51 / 10.8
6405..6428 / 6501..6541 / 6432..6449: 1.0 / 8.38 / 7.96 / 8.71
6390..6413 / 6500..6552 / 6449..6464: 1.1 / 8.2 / 7.97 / 9.17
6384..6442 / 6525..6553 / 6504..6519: 0.7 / 8.16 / 8.91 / 9.65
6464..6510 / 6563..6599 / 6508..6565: 0.1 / 8.28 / 11.2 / 13.6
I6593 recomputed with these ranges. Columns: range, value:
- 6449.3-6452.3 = 7.95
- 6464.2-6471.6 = 8.22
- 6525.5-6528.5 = 8.9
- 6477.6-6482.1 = 8.85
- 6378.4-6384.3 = 8.25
